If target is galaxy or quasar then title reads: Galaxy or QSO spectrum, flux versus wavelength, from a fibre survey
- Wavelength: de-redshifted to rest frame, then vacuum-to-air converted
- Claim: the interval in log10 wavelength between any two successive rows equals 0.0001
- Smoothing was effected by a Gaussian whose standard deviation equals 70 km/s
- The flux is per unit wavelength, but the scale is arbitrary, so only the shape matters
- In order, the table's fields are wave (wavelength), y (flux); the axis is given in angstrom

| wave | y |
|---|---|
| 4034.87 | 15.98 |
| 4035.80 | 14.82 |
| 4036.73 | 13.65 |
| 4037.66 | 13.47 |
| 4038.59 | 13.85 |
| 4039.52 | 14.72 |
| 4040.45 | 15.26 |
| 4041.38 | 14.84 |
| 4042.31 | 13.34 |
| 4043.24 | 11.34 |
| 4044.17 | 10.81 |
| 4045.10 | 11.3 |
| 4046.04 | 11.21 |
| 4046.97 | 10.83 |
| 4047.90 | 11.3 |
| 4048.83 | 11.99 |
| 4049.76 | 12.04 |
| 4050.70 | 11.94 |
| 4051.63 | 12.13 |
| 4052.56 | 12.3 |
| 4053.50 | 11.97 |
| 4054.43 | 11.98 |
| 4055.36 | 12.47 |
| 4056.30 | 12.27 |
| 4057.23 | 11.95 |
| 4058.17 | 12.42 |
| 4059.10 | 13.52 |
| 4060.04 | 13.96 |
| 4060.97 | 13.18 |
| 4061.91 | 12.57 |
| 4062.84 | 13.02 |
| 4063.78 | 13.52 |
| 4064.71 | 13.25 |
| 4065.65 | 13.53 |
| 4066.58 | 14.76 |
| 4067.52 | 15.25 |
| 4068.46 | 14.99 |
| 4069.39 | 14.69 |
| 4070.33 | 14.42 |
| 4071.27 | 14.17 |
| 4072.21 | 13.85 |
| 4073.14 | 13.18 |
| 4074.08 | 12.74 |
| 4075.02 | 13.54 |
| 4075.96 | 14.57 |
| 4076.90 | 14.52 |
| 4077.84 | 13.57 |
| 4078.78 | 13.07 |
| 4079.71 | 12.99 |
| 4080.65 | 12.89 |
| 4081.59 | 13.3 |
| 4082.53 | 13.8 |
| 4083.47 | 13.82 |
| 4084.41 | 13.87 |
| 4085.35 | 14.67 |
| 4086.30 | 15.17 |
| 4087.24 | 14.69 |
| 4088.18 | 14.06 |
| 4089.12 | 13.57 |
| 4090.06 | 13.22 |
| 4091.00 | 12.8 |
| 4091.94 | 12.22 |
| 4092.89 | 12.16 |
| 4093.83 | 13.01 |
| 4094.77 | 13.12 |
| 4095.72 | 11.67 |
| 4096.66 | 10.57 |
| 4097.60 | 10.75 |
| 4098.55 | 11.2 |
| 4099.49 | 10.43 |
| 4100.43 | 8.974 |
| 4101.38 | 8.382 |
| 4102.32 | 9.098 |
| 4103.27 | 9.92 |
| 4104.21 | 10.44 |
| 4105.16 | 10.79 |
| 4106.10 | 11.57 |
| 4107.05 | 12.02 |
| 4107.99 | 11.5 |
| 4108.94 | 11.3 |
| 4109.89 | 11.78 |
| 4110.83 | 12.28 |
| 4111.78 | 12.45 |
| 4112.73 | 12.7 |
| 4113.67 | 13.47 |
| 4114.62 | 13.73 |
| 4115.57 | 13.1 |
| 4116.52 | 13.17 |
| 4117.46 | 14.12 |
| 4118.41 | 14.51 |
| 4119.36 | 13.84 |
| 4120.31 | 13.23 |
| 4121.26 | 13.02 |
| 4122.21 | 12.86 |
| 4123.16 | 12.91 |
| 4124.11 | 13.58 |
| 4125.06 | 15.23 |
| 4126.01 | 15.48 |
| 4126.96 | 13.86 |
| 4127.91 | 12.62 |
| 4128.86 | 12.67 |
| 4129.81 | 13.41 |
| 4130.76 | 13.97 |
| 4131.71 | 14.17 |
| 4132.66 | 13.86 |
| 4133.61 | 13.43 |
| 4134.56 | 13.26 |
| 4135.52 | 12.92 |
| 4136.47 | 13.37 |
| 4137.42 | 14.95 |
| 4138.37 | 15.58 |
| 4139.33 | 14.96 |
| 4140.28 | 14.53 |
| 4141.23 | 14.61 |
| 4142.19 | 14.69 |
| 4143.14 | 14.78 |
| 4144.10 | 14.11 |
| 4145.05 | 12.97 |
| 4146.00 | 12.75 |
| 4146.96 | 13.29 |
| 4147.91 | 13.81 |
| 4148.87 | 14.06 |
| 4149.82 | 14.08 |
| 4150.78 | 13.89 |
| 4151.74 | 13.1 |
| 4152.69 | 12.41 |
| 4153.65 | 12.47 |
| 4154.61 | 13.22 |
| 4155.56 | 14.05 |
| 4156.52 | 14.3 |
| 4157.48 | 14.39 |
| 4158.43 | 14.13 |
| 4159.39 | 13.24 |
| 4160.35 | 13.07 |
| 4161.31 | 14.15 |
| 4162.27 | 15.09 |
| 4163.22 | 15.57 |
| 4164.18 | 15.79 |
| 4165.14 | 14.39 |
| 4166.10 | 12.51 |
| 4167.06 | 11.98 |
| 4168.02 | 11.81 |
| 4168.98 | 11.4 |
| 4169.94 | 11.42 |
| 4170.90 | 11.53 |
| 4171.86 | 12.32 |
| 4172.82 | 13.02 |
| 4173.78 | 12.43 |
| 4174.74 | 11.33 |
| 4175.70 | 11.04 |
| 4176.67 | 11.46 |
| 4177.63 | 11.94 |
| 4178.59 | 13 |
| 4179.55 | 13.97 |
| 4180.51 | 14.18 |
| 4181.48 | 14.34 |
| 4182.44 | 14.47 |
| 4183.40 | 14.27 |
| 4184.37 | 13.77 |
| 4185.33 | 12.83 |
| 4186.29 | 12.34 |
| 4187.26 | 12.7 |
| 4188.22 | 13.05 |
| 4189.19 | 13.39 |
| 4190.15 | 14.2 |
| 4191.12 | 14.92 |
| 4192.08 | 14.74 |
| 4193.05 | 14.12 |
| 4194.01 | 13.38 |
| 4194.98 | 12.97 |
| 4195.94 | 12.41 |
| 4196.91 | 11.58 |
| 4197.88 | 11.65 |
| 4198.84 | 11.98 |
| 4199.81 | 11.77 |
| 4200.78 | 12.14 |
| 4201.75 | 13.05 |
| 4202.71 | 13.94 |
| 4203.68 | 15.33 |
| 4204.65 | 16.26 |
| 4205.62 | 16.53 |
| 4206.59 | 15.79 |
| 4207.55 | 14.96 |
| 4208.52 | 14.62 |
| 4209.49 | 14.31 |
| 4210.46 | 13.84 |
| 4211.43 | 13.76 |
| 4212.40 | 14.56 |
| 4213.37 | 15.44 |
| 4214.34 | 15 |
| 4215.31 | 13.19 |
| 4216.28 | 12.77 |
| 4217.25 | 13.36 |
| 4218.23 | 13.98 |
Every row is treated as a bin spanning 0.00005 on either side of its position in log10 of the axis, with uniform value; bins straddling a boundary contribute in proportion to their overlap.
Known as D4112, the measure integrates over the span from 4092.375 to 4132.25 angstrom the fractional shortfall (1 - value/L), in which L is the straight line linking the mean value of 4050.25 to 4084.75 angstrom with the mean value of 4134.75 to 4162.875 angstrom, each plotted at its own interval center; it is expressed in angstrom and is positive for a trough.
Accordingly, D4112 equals 3.8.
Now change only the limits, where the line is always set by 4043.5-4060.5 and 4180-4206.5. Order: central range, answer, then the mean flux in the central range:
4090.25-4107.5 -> 2.0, 11.1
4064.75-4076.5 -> -1.8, 14.1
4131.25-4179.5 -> -0.9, 13.4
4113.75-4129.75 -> -1.0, 13.6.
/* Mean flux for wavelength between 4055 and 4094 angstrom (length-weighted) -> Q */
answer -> 13.6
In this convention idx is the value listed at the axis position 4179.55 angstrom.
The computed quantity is 13.97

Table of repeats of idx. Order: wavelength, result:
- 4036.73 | 13.65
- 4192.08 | 14.74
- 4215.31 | 13.19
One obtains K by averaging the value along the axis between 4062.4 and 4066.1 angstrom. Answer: 13.3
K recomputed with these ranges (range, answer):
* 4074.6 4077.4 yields 14.2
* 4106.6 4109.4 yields 11.6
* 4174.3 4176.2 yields 11.1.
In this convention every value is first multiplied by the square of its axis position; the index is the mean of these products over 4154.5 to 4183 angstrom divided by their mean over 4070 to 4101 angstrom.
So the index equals 1.05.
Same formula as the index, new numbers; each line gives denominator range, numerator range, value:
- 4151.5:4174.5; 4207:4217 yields 1.10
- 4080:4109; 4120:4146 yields 1.17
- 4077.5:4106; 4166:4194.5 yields 1.10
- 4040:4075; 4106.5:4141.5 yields 1.08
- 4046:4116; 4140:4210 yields 1.12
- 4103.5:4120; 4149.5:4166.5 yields 1.14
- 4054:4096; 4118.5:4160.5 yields 1.05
